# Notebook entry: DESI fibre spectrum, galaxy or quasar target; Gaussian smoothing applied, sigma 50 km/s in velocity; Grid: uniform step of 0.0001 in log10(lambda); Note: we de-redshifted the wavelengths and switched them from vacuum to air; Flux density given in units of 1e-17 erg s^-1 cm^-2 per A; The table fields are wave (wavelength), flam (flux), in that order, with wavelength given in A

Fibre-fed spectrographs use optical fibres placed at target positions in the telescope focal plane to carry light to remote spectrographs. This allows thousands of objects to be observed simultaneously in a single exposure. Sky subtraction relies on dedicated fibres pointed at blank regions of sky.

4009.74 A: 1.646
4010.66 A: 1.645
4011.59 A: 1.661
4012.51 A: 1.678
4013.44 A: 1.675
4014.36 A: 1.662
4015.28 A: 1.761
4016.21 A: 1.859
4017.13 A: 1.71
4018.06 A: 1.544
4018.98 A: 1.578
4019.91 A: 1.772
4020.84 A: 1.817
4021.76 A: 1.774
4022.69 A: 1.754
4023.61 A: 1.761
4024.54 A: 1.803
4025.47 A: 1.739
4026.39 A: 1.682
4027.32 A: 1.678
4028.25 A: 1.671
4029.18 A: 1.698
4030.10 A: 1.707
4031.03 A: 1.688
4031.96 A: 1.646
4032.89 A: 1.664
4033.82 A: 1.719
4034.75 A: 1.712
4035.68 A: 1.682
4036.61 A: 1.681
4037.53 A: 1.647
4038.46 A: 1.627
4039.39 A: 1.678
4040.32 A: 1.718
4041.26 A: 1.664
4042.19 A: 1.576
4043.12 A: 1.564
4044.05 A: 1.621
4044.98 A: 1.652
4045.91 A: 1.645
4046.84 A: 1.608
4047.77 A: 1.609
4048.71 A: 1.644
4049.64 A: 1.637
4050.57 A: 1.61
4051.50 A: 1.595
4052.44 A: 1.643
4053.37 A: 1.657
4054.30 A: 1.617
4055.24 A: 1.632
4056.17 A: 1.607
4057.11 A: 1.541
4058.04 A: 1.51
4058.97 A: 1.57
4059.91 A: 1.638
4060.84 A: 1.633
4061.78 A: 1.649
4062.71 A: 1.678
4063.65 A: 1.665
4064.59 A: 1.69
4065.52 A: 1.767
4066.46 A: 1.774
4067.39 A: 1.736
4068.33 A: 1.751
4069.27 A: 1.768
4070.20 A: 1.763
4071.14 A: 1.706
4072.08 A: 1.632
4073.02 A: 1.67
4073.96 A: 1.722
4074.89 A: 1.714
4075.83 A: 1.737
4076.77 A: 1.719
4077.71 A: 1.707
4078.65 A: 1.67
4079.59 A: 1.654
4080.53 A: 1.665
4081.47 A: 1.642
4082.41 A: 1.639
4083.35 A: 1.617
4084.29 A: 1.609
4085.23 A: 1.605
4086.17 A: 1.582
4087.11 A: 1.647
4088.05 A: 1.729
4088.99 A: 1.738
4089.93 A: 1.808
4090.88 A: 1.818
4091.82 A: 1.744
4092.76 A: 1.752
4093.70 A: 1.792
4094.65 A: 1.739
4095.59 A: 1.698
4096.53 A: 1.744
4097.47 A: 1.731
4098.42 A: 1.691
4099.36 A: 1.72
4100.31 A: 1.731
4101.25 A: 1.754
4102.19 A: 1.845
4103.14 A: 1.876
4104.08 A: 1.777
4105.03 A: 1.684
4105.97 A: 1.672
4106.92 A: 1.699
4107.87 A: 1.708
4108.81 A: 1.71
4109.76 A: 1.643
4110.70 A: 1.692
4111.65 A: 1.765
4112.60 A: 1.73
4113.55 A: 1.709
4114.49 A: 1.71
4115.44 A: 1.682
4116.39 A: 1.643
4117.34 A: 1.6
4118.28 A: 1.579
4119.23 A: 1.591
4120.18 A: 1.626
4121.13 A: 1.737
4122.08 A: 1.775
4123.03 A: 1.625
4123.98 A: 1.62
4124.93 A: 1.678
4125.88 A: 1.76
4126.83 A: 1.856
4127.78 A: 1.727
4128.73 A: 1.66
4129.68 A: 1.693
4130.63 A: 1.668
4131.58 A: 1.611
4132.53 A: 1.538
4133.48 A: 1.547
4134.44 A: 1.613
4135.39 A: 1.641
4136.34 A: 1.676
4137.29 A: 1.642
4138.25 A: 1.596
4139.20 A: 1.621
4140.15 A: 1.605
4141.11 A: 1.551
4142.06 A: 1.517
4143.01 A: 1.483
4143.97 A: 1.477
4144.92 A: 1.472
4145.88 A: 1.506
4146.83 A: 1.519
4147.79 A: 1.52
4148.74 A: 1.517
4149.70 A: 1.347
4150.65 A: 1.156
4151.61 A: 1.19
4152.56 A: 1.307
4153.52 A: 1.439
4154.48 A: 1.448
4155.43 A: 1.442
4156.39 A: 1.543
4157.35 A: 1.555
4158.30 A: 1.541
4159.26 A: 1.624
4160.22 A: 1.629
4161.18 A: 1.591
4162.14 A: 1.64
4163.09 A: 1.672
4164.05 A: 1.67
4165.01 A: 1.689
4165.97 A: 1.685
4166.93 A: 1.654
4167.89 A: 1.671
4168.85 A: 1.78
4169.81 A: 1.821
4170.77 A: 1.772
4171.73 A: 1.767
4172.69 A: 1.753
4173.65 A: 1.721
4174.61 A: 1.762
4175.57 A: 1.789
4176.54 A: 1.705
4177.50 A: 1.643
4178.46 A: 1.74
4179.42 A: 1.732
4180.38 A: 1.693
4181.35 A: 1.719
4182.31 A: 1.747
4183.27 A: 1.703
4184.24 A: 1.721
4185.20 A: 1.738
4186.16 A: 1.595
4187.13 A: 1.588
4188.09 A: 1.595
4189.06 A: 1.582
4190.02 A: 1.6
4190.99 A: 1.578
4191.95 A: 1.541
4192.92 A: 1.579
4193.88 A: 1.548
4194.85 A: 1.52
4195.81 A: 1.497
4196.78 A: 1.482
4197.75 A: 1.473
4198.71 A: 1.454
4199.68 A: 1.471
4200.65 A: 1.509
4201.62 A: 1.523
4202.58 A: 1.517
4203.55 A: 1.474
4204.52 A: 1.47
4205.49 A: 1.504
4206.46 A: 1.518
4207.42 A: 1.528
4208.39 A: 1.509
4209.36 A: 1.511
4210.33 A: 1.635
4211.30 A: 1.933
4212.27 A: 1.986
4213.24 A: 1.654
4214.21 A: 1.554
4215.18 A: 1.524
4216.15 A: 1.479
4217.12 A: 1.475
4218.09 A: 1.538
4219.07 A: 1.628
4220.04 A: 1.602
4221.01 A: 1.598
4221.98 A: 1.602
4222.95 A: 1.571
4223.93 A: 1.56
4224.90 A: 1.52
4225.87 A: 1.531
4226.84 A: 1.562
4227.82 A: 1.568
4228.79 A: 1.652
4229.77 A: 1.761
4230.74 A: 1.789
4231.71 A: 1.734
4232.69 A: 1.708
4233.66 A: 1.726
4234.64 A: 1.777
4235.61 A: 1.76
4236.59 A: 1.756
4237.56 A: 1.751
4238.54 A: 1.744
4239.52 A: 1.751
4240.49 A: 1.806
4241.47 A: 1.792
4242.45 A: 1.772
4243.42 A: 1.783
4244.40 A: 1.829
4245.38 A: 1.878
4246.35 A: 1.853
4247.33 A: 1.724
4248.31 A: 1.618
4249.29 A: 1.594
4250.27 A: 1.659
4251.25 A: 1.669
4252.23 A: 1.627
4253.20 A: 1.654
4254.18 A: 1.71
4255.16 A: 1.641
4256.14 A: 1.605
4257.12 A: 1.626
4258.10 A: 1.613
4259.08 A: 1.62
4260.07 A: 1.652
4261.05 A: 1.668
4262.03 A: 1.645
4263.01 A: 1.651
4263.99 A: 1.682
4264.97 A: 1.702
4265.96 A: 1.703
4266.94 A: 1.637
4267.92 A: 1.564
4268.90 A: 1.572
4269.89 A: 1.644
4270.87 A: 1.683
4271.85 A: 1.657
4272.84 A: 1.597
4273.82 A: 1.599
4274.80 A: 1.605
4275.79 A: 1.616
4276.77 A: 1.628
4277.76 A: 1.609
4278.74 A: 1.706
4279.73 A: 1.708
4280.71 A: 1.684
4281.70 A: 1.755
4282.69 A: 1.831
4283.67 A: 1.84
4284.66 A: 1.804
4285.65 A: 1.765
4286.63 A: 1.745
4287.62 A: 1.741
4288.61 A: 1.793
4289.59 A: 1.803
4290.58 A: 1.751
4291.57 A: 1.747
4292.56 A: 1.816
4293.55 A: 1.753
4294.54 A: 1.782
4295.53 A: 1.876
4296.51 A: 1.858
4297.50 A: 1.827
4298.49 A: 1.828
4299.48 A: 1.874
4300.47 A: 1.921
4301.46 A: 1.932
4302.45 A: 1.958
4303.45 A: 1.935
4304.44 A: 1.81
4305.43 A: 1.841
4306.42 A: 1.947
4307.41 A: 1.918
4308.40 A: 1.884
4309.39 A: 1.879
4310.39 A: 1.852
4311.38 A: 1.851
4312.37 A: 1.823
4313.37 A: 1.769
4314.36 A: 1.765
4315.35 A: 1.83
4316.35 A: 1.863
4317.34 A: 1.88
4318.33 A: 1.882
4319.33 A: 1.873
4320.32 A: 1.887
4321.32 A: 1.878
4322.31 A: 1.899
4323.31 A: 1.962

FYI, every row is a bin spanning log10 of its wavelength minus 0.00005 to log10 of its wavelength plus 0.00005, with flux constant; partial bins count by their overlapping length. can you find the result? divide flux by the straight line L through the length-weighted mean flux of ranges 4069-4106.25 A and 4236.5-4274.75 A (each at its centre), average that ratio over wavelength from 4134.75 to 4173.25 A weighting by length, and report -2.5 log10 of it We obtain 0.09 mag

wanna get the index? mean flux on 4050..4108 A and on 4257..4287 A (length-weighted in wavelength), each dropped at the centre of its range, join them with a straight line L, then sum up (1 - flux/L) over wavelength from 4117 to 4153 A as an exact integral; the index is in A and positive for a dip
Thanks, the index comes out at 2.4 A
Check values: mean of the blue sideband 1.69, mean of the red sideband 1.67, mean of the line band 1.58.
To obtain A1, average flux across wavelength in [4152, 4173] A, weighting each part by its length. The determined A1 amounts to 1.62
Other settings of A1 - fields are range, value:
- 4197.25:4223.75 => 1.56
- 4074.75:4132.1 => 1.7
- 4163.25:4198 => 1.66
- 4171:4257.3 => 1.65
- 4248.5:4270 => 1.64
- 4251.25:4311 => 1.74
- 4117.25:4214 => 1.6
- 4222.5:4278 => 1.67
